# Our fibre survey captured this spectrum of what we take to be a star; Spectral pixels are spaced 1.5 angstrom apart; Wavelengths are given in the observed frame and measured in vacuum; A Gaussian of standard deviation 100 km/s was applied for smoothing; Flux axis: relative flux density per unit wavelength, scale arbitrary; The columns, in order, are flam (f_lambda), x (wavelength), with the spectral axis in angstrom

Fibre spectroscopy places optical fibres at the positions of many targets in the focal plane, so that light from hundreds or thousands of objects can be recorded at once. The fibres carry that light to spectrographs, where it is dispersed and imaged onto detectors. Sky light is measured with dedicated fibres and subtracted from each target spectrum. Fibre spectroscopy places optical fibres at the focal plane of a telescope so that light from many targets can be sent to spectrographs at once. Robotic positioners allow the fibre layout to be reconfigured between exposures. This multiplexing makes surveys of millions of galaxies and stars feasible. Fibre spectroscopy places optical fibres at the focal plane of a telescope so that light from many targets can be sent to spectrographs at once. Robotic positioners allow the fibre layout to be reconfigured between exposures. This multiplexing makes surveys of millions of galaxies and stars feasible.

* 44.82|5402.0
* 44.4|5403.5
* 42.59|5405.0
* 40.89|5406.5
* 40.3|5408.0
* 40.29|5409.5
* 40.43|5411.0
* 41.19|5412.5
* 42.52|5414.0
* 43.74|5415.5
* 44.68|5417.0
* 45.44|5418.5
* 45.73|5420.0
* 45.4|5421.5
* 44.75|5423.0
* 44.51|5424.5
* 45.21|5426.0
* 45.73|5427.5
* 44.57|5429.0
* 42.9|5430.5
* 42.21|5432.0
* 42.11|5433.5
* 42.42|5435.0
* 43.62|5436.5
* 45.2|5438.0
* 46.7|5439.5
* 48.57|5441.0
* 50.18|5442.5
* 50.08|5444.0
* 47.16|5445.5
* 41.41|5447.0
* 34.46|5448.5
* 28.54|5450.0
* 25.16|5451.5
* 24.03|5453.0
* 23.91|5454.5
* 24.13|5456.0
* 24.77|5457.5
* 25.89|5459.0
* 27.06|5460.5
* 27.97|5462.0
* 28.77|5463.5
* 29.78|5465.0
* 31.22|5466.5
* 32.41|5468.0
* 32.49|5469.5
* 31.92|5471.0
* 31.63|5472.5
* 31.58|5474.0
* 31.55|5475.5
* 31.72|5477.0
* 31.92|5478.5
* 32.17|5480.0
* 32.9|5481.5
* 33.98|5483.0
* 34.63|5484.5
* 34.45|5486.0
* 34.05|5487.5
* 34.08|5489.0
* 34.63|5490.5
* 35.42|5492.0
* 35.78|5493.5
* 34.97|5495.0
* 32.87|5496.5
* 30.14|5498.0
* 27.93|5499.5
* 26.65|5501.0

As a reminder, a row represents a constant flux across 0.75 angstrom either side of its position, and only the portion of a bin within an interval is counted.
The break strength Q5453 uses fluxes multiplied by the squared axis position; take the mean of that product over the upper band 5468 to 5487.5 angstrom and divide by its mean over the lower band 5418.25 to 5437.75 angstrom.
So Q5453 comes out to 0.8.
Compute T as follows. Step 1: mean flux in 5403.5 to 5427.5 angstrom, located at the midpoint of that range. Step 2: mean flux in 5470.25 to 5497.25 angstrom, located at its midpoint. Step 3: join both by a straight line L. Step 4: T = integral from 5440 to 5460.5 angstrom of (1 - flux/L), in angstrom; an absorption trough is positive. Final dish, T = 2.2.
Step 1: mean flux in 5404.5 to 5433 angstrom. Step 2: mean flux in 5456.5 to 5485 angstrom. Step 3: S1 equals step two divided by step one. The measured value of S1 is 0.71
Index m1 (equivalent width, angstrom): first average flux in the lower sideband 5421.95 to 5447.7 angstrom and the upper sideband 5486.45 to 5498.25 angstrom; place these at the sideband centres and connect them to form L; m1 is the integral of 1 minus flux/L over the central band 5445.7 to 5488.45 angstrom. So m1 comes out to 8.82 angstrom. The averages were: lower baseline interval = 45.1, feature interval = 30.7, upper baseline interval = 34.2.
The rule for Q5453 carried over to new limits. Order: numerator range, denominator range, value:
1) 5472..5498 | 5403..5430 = 0.79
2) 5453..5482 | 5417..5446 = 0.66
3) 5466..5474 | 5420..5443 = 0.72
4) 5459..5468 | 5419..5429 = 0.65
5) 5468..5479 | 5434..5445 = 0.69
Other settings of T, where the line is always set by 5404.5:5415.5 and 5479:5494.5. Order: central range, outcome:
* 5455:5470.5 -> 3.4 angstrom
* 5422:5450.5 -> -3.6 angstrom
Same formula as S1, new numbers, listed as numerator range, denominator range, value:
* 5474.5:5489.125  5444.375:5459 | 1.08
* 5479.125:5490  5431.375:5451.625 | 0.79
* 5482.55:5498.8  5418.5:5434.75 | 0.77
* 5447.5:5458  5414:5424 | 0.60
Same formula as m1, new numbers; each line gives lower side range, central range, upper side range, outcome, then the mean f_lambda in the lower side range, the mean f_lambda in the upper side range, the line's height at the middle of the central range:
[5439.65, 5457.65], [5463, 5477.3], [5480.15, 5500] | 1.4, 35.9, 33.6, 34.7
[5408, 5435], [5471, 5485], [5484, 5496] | 1.5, 43.5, 34.7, 36.3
